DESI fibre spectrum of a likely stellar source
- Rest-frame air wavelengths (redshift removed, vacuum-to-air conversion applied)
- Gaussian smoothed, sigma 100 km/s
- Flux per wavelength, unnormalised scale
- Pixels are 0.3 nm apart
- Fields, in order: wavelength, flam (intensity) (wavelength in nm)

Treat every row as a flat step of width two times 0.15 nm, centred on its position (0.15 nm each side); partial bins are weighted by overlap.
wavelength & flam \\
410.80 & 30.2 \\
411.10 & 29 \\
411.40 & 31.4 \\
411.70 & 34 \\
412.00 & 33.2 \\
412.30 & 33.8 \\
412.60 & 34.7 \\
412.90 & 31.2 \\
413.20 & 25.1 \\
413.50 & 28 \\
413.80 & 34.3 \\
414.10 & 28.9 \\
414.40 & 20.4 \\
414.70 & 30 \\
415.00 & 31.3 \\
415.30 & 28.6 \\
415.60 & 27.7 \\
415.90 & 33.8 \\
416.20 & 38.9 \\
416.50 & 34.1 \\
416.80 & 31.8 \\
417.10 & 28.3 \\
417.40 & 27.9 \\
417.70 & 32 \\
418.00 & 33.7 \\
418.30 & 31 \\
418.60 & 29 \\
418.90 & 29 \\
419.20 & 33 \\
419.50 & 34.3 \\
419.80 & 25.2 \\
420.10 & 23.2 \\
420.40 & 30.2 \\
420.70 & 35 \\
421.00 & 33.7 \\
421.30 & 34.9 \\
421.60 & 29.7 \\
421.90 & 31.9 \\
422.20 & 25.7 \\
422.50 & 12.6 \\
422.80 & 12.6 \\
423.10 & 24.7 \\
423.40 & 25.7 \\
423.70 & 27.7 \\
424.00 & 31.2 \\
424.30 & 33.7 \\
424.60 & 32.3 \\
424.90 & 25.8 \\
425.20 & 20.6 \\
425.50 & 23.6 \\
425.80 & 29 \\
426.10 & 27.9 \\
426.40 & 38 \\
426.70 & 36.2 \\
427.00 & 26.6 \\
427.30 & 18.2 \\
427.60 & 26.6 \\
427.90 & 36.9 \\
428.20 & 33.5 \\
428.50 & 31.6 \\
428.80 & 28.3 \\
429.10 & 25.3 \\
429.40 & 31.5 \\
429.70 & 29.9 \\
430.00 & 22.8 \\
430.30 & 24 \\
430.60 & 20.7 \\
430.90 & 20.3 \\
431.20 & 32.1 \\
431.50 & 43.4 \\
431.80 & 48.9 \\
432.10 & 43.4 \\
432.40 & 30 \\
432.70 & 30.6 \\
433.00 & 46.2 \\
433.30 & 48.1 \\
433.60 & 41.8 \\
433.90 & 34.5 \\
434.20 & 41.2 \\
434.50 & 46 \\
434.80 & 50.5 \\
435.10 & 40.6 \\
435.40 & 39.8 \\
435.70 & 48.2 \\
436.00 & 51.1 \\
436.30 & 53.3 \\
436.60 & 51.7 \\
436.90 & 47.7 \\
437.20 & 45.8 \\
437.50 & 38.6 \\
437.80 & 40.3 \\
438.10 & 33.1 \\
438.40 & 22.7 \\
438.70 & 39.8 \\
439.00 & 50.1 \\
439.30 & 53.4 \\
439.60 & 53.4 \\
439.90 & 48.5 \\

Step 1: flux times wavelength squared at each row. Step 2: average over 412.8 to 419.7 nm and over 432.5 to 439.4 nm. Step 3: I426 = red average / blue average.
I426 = 1.5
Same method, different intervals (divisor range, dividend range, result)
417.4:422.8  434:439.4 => 1.63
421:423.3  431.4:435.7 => 1.76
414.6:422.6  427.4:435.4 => 1.23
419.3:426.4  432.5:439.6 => 1.67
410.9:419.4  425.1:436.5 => 1.22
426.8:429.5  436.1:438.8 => 1.51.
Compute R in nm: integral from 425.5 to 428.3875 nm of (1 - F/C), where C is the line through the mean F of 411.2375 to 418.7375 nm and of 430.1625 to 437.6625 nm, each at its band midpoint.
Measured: 0.556 nm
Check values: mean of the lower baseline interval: 30.9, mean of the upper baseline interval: 40.8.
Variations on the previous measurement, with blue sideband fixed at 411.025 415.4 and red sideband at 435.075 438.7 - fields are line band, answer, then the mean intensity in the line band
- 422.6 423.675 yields 0.43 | 21.4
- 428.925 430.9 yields 0.69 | 25.3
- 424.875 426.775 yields 0.43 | 28.6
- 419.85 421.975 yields 0.21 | 30.9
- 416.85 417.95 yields 0.08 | 30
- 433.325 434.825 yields -0.05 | 42.6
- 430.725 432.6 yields 0.19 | 36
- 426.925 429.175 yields 0.56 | 28.5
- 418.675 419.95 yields 0.12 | 30.3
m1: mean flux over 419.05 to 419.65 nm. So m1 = 33.6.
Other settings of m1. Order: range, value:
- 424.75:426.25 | 25.4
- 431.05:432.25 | 42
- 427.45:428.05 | 31.8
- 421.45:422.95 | 22.5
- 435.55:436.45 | 50.9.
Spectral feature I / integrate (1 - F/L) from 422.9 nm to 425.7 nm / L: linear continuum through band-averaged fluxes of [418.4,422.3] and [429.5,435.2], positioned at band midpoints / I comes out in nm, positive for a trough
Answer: 0.47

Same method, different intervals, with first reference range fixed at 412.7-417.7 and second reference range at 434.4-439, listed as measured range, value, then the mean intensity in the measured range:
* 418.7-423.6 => 0.886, 27.6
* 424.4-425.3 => 0.228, 27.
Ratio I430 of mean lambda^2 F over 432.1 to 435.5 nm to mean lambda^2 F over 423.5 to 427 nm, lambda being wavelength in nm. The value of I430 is 1.45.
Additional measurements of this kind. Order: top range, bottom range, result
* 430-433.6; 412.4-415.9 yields 1.30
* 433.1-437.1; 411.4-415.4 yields 1.67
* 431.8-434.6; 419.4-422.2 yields 1.41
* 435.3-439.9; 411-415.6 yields 1.66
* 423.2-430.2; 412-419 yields 0.99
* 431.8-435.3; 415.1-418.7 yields 1.43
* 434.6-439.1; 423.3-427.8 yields 1.62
